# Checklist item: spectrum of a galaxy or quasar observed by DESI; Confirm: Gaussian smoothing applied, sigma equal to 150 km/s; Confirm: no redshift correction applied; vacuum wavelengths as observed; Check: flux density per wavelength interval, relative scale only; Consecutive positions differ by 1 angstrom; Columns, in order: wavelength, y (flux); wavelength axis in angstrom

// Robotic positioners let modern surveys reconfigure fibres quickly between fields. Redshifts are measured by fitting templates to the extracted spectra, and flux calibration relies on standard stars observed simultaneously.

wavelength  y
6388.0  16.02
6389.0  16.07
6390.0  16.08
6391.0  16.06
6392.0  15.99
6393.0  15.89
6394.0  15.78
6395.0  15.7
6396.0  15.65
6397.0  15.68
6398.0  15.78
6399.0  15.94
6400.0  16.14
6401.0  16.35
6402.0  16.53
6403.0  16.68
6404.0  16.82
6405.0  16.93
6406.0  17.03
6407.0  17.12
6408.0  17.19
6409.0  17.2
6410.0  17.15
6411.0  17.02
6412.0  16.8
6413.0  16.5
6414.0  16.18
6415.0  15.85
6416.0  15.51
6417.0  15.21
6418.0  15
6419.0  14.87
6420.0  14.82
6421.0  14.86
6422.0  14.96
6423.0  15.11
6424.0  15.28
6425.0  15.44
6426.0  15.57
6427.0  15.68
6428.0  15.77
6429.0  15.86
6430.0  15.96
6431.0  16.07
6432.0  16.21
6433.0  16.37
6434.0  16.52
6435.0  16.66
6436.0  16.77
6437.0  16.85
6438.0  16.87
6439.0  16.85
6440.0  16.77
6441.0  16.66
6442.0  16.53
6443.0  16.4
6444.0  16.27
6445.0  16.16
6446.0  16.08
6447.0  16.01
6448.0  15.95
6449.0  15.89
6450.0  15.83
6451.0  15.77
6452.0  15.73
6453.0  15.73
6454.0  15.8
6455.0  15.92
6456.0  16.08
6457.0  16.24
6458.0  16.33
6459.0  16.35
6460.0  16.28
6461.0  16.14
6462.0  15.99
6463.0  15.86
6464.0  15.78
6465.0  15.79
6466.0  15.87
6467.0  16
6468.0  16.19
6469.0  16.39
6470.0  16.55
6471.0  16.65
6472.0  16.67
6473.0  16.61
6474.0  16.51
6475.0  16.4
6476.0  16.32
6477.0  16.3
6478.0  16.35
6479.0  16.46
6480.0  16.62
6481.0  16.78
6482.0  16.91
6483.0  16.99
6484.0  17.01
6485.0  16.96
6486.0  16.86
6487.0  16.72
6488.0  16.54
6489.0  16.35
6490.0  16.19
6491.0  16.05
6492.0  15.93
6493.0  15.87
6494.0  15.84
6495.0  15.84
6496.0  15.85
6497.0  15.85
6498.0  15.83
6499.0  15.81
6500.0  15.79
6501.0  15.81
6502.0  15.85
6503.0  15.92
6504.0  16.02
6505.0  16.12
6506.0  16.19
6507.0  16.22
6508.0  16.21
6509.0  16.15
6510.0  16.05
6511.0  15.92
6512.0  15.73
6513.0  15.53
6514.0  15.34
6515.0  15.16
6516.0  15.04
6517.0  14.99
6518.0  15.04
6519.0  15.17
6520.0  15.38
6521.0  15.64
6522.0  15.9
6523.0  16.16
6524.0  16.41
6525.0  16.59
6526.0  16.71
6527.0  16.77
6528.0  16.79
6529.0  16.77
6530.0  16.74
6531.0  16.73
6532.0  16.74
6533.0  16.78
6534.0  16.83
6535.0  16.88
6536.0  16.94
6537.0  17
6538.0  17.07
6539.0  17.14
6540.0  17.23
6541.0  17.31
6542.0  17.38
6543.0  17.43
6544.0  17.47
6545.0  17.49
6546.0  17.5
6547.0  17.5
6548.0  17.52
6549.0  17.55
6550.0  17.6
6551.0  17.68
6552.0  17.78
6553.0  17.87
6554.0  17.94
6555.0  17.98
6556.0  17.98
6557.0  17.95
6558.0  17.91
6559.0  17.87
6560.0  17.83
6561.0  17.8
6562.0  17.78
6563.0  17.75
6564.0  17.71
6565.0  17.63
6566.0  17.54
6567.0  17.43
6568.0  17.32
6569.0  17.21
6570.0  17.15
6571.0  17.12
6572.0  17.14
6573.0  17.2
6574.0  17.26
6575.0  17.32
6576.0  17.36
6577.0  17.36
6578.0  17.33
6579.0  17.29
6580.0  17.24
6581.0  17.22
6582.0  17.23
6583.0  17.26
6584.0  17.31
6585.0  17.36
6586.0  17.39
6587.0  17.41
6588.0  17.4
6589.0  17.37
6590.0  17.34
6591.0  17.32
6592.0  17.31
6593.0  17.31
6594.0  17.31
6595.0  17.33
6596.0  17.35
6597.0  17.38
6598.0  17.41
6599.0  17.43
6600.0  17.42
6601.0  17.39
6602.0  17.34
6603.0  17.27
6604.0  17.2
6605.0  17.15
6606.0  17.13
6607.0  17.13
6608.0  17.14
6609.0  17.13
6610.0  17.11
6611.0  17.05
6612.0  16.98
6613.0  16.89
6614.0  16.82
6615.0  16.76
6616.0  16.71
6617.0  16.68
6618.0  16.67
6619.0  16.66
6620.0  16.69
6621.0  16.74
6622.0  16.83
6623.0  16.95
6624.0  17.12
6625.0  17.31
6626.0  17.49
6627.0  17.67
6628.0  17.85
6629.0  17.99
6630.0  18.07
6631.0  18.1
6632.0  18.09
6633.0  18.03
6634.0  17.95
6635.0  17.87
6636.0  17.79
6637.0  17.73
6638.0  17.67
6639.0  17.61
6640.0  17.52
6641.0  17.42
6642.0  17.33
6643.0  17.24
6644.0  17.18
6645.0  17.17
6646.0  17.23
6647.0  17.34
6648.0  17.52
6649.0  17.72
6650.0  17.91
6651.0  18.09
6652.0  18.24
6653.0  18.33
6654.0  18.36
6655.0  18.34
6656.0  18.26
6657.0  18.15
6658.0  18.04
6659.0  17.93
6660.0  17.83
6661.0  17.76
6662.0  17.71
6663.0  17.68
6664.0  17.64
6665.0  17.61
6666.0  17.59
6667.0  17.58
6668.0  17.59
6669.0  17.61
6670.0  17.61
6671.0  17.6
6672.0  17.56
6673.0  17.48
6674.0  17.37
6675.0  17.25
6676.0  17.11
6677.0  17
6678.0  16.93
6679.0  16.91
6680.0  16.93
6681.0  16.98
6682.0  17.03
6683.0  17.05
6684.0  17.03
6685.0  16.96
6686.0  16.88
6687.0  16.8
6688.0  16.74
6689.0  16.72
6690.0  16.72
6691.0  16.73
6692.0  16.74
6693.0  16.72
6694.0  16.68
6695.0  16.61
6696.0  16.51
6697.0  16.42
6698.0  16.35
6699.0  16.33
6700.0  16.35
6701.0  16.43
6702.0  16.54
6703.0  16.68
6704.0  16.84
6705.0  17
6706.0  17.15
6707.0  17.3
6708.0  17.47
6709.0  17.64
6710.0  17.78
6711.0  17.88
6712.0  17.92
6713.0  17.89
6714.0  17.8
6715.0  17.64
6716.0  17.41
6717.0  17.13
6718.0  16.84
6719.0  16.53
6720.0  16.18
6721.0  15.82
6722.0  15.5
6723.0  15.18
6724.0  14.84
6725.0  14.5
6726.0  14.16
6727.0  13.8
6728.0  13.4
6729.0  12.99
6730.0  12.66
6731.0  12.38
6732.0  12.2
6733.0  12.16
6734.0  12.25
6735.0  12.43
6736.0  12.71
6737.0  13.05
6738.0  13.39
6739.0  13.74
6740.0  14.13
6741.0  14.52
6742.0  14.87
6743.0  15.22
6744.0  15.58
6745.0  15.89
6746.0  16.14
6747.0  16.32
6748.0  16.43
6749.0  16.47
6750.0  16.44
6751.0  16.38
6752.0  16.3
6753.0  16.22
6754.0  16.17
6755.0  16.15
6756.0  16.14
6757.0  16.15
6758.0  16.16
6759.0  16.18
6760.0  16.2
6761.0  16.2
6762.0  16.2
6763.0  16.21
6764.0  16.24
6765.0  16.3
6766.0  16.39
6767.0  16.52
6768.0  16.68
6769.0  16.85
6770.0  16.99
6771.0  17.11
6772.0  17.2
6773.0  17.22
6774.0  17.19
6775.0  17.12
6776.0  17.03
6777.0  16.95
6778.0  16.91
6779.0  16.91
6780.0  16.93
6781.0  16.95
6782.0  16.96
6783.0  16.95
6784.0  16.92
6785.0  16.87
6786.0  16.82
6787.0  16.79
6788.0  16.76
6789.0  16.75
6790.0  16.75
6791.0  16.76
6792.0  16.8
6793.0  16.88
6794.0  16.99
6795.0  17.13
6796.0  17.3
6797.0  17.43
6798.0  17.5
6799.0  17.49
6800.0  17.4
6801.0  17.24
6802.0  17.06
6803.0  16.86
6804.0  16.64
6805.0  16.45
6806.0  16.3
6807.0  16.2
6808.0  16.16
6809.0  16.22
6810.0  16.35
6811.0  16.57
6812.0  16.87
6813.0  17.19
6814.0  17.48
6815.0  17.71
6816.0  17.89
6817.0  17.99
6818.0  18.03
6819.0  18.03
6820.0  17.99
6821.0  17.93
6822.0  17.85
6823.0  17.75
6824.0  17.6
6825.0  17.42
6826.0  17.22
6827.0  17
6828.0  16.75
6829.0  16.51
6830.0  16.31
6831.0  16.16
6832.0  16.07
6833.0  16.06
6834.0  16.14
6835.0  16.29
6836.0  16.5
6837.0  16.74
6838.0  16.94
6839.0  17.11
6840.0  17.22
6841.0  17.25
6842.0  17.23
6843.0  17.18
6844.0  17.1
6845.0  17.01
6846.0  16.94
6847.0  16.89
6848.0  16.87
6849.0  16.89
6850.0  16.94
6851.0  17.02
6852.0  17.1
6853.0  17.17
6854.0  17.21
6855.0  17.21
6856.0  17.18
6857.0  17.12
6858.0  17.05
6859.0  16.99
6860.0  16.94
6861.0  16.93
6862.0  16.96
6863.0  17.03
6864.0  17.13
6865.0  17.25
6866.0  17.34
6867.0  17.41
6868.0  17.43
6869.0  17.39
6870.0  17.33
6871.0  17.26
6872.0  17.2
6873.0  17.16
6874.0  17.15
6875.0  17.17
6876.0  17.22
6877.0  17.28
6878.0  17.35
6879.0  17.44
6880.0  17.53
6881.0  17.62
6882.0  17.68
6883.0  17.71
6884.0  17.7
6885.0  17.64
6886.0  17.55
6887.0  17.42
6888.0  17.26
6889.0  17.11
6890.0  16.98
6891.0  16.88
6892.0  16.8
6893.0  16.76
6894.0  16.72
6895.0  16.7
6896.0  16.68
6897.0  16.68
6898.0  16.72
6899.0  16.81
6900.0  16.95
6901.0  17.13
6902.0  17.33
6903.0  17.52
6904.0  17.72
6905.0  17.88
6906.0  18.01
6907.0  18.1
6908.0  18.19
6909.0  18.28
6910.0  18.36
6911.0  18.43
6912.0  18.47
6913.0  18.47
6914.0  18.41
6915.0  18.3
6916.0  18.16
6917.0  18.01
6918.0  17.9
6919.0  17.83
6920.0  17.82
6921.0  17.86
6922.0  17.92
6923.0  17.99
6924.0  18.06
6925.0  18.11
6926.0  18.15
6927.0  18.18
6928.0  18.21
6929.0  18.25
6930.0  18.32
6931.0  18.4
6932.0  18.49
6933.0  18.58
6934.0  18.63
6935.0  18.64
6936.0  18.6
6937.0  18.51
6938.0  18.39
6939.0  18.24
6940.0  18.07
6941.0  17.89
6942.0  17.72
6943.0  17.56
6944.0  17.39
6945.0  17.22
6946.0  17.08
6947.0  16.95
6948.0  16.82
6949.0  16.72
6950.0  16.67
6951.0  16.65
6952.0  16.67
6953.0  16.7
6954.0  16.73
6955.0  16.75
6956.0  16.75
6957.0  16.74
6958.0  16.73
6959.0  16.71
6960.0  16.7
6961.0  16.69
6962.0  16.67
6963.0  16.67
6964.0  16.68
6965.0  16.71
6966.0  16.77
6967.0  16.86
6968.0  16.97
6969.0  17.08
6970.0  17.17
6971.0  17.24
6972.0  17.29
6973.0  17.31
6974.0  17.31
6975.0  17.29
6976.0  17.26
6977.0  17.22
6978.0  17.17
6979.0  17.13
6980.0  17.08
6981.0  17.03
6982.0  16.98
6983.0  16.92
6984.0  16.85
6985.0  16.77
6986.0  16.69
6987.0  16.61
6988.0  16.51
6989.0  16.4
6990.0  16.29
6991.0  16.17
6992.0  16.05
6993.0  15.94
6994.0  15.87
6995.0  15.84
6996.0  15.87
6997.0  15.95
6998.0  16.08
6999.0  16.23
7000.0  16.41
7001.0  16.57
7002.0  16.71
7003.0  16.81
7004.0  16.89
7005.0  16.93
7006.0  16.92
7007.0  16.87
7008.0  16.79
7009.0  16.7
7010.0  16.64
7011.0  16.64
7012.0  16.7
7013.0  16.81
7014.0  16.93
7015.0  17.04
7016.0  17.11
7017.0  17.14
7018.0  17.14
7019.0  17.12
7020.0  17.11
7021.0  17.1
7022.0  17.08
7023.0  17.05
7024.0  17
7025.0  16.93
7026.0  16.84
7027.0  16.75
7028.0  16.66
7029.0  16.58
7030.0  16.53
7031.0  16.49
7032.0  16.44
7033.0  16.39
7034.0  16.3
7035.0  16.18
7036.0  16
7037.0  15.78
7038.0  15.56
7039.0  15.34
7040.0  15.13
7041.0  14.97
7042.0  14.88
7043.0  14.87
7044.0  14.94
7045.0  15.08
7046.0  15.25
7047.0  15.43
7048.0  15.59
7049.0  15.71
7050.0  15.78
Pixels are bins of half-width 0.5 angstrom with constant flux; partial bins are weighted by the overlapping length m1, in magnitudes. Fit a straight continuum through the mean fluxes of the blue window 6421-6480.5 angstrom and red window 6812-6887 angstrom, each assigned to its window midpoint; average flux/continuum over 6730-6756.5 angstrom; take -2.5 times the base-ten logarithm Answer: 0.15 mag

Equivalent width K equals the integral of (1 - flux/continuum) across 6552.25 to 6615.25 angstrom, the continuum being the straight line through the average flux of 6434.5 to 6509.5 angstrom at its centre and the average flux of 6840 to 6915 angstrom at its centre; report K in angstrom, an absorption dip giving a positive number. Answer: -3.2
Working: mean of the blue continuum 16.2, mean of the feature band 17.4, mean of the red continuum 17.3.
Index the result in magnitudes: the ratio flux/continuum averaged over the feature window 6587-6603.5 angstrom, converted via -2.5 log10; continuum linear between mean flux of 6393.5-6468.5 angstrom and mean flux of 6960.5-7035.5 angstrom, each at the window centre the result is -0.07 mag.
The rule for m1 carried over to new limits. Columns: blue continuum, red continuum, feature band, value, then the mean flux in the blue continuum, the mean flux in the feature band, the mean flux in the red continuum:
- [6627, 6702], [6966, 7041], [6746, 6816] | 0.026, 17.4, 16.7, 16.7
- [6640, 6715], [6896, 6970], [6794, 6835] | 0.025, 17.3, 17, 17.6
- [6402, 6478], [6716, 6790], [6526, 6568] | -0.090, 16.2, 17.4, 15.7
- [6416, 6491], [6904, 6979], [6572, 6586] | -0.049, 16.1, 17.3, 17.6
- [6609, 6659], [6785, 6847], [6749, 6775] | 0.043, 17.5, 16.5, 17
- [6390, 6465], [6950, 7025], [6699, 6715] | -0.051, 16.1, 17.2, 16.8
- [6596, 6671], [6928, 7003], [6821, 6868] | 0.014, 17.5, 17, 17.1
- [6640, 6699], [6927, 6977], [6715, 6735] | 0.191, 17.3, 14.5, 17.4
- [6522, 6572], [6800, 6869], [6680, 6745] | 0.089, 17.3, 15.8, 17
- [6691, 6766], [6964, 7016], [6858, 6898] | -0.057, 15.8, 17.2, 16.7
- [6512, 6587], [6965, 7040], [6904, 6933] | -0.088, 17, 18.2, 16.7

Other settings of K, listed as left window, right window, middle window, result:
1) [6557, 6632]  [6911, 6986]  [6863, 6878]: 0.16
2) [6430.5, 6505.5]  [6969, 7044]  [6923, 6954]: -2.33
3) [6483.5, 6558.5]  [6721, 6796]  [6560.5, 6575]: -0.92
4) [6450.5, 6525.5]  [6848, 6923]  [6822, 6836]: 0.38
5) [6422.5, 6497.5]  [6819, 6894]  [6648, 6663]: -1.22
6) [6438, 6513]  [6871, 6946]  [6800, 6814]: 0.55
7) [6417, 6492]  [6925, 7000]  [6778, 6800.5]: -0.28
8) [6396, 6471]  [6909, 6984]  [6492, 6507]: 0.36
